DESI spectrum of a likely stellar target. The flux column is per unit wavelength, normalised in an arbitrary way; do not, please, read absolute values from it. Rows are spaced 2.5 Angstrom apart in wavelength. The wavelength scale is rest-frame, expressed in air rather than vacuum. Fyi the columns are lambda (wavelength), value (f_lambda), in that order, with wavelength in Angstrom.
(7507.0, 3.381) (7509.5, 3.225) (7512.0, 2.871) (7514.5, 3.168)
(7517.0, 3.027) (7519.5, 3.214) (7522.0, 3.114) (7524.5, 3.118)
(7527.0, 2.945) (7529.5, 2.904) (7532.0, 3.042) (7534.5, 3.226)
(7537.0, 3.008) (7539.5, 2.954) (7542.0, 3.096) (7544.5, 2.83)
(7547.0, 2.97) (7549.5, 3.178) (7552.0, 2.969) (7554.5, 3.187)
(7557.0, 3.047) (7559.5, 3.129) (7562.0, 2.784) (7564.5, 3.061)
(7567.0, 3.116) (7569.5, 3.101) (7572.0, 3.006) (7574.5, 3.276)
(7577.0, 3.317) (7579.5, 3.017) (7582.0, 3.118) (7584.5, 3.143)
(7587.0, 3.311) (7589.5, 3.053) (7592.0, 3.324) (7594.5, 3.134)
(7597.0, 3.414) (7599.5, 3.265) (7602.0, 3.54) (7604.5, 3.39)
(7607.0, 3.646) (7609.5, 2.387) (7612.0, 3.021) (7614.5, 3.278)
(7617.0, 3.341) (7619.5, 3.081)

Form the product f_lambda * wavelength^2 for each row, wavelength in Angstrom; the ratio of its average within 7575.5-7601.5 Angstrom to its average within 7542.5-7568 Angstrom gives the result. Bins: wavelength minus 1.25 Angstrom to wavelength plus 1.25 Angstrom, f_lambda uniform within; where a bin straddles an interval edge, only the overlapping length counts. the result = 1.1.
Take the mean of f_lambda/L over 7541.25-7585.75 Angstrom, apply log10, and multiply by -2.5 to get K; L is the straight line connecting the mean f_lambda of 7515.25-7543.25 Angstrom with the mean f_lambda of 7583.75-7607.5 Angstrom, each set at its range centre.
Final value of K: 0.04 mag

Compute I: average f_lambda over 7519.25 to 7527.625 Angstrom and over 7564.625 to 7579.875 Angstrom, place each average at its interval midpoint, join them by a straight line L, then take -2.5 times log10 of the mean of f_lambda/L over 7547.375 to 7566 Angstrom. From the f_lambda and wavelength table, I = 0.03 mag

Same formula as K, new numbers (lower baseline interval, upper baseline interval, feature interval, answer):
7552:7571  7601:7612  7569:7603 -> -0.03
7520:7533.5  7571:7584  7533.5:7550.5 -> 0.01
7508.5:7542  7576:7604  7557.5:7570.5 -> 0.05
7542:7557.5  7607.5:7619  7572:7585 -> -0.04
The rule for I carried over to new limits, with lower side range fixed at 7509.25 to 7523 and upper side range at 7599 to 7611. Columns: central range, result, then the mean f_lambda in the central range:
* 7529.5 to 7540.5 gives 0.03 mag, 3.04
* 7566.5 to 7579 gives 0.01 mag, 3.16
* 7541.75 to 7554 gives 0.05 mag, 3.01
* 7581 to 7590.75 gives 0.02 mag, 3.16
